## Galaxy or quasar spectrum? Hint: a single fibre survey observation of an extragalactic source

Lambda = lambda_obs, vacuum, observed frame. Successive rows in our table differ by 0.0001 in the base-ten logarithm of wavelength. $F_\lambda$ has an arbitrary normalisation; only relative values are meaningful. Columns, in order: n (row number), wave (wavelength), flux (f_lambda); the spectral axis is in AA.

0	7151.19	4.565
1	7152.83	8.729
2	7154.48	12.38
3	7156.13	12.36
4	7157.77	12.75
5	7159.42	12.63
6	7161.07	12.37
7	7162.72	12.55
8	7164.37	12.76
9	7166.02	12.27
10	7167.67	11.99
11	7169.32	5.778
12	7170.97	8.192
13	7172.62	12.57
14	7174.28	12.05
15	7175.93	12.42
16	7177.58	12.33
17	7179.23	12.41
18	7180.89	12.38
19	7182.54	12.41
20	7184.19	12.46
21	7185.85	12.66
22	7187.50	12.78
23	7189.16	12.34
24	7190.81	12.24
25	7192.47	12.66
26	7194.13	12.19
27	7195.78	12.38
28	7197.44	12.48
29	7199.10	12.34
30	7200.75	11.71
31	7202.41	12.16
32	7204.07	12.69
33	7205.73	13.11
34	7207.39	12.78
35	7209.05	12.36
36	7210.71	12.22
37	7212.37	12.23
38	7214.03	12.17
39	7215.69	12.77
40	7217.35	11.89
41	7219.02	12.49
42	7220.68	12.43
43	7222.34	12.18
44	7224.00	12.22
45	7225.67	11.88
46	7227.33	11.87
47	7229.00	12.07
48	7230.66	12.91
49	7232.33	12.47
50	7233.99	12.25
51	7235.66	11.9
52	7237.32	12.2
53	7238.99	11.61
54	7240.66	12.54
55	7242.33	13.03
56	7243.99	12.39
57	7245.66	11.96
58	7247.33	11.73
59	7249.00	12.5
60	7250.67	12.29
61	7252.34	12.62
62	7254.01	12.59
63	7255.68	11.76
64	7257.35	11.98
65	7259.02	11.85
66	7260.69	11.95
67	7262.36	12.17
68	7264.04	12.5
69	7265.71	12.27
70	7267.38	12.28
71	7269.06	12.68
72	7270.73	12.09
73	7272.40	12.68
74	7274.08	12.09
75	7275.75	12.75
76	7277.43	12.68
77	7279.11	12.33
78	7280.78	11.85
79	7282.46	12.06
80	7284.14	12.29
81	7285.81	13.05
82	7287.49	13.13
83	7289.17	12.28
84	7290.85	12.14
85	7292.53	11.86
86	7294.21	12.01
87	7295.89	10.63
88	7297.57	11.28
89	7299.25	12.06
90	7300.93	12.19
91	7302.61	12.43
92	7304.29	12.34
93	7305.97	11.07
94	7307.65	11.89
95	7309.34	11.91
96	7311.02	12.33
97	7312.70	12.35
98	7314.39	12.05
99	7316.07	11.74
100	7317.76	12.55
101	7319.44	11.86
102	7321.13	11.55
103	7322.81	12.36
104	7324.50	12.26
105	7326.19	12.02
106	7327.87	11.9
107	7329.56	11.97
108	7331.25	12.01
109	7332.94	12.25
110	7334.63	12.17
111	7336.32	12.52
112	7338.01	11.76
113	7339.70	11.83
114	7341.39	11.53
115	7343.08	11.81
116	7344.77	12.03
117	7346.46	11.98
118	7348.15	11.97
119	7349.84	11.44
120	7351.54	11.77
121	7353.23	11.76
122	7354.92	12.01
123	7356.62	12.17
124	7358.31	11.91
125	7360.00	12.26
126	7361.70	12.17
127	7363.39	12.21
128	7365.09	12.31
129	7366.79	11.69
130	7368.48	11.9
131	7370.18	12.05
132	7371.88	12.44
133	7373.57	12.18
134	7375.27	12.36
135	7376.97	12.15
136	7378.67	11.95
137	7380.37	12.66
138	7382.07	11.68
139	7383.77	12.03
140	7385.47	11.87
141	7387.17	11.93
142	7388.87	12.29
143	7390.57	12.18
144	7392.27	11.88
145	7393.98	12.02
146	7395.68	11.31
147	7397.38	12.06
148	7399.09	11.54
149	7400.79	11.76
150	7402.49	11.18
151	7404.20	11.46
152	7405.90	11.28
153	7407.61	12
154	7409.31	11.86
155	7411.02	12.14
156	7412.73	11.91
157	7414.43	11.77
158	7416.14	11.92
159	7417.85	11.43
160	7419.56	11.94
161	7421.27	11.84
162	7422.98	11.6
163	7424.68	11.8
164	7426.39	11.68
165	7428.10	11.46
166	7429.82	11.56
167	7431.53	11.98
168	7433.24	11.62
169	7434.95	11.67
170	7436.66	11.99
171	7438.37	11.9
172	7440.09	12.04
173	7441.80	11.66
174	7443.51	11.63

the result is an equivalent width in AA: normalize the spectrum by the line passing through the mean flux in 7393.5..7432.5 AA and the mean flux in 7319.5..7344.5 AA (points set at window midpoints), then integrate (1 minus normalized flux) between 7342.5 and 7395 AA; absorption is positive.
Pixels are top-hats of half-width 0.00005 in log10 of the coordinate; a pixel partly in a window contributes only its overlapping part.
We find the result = -0.7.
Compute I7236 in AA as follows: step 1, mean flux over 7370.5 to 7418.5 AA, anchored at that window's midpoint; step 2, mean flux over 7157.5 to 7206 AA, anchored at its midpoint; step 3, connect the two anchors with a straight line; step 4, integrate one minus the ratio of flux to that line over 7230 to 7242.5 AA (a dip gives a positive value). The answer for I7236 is -0.32 AA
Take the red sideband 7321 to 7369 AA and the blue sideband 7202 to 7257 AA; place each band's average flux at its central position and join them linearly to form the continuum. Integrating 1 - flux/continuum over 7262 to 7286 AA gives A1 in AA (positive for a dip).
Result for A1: -0.4 AA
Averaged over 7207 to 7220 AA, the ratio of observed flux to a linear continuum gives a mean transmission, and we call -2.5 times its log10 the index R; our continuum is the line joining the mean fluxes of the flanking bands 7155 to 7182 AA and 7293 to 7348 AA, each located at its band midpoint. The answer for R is -0.05 mag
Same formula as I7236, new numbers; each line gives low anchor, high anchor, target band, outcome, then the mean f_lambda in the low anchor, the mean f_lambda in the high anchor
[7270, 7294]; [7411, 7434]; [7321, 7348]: 0.3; 12.4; 11.7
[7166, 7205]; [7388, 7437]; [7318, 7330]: -0.2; 11.9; 11.8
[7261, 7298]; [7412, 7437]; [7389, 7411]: 0.1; 12.2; 11.7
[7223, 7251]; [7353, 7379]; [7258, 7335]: 0.2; 12.2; 12.1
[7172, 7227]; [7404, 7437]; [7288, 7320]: 0.3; 12.4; 11.7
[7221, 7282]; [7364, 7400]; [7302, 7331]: 0.3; 12.3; 12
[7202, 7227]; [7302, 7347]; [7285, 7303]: 0.0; 12.4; 12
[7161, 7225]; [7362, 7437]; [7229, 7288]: -1.4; 12.1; 11.9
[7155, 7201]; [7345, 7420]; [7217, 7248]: -0.6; 12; 11.9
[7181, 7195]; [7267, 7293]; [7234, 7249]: 0.3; 12.5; 12.4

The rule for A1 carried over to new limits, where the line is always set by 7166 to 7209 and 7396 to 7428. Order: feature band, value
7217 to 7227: -0.19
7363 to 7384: -0.64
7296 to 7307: 0.04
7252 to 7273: -0.61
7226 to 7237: -0.26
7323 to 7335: -0.28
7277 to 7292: -0.67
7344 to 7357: -0.09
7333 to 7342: -0.14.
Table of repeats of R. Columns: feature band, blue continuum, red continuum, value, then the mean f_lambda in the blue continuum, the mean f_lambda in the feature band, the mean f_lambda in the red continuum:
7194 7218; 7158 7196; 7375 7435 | -0.04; 12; 12.4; 11.8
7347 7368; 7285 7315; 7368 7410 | 0.00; 12.1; 12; 11.9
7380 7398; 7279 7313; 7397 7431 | -0.02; 12.1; 12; 11.7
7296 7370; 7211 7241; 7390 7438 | 0.00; 12.2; 12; 11.7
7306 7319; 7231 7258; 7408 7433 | 0.00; 12.3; 12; 11.8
